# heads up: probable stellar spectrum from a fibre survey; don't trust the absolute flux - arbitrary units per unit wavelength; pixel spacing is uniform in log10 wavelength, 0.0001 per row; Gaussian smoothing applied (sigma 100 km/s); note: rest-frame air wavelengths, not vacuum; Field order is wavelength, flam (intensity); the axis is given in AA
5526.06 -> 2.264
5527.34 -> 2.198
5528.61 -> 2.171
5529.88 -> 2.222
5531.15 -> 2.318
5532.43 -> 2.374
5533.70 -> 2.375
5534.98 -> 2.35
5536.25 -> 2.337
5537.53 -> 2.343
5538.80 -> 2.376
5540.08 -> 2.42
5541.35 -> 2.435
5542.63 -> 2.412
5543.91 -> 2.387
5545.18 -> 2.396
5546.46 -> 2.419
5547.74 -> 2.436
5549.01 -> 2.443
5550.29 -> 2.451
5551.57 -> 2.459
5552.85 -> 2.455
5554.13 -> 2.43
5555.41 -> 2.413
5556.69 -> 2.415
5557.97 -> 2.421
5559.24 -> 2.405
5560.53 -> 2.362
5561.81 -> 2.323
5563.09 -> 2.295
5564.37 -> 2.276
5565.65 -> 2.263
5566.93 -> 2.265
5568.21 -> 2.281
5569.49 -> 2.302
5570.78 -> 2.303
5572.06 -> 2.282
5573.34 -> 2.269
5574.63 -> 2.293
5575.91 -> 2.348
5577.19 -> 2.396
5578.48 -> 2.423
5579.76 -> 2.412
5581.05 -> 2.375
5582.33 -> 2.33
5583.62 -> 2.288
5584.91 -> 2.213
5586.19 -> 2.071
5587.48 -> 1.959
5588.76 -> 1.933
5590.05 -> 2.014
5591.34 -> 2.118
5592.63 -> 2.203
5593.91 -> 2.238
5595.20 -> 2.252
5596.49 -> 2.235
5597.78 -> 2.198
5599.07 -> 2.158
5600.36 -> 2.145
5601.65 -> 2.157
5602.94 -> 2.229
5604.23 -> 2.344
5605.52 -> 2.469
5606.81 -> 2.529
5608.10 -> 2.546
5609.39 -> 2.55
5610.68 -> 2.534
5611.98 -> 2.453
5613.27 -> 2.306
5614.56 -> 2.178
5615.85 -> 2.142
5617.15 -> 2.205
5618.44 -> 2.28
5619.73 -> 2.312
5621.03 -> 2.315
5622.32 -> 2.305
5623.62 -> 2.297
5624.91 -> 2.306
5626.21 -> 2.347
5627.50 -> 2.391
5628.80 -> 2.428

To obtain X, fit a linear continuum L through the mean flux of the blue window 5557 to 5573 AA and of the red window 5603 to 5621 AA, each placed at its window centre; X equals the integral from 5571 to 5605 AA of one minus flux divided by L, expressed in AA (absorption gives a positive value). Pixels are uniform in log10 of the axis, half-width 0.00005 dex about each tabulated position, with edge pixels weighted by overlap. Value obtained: 1.6 AA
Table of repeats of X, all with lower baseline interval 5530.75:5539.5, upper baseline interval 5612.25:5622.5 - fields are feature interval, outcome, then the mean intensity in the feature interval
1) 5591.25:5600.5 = 0.3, 2.2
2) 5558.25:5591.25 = 0.6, 2.27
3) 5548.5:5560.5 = -0.5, 2.43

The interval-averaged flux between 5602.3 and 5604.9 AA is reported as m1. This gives 2.29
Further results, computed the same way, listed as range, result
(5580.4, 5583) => 2.35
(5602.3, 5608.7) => 2.42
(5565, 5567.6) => 2.27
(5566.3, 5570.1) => 2.29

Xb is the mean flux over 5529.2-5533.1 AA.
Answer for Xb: 2.31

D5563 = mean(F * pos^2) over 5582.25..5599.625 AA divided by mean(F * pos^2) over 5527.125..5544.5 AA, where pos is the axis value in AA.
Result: 0.9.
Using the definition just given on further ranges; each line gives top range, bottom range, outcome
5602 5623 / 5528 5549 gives 1.02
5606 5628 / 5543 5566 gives 1.01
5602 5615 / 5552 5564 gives 1.03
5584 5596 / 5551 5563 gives 0.89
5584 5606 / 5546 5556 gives 0.91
